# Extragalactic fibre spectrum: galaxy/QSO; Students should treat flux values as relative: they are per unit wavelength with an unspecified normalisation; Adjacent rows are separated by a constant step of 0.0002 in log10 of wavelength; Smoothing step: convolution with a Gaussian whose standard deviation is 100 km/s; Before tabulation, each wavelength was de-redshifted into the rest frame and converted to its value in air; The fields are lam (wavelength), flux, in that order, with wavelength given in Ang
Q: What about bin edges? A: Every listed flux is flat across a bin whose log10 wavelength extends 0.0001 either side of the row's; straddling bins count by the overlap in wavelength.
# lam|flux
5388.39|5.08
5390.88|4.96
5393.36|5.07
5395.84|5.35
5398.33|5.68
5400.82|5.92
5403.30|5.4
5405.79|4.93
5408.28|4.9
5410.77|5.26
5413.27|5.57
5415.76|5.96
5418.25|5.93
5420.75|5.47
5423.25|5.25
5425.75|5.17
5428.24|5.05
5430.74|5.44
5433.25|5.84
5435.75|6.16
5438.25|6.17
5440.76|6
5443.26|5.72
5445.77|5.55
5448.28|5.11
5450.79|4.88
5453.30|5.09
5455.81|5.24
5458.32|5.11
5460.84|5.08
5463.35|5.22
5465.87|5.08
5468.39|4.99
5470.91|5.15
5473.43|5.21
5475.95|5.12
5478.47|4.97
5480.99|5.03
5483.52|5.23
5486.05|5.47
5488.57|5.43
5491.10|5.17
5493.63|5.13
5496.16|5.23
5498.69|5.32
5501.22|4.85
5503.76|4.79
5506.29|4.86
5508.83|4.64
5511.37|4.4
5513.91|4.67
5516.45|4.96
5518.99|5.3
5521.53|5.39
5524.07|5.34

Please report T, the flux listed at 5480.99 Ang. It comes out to 5.03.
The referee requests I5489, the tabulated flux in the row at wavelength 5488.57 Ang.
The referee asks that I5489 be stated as 5.43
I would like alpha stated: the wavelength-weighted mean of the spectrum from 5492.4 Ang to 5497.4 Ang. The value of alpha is 5.18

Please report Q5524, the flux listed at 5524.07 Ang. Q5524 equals 5.34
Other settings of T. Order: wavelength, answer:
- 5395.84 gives 5.35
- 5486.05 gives 5.47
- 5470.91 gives 5.15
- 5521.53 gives 5.39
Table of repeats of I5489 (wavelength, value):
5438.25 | 6.17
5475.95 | 5.12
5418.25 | 5.93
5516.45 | 4.96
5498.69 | 5.32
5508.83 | 4.64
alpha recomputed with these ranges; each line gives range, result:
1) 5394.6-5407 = 5.46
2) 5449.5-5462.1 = 5.08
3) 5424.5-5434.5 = 5.38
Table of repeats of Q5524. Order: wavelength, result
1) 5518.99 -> 5.3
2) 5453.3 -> 5.09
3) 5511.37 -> 4.4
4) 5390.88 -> 4.96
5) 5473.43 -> 5.21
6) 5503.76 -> 4.79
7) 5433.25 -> 5.84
